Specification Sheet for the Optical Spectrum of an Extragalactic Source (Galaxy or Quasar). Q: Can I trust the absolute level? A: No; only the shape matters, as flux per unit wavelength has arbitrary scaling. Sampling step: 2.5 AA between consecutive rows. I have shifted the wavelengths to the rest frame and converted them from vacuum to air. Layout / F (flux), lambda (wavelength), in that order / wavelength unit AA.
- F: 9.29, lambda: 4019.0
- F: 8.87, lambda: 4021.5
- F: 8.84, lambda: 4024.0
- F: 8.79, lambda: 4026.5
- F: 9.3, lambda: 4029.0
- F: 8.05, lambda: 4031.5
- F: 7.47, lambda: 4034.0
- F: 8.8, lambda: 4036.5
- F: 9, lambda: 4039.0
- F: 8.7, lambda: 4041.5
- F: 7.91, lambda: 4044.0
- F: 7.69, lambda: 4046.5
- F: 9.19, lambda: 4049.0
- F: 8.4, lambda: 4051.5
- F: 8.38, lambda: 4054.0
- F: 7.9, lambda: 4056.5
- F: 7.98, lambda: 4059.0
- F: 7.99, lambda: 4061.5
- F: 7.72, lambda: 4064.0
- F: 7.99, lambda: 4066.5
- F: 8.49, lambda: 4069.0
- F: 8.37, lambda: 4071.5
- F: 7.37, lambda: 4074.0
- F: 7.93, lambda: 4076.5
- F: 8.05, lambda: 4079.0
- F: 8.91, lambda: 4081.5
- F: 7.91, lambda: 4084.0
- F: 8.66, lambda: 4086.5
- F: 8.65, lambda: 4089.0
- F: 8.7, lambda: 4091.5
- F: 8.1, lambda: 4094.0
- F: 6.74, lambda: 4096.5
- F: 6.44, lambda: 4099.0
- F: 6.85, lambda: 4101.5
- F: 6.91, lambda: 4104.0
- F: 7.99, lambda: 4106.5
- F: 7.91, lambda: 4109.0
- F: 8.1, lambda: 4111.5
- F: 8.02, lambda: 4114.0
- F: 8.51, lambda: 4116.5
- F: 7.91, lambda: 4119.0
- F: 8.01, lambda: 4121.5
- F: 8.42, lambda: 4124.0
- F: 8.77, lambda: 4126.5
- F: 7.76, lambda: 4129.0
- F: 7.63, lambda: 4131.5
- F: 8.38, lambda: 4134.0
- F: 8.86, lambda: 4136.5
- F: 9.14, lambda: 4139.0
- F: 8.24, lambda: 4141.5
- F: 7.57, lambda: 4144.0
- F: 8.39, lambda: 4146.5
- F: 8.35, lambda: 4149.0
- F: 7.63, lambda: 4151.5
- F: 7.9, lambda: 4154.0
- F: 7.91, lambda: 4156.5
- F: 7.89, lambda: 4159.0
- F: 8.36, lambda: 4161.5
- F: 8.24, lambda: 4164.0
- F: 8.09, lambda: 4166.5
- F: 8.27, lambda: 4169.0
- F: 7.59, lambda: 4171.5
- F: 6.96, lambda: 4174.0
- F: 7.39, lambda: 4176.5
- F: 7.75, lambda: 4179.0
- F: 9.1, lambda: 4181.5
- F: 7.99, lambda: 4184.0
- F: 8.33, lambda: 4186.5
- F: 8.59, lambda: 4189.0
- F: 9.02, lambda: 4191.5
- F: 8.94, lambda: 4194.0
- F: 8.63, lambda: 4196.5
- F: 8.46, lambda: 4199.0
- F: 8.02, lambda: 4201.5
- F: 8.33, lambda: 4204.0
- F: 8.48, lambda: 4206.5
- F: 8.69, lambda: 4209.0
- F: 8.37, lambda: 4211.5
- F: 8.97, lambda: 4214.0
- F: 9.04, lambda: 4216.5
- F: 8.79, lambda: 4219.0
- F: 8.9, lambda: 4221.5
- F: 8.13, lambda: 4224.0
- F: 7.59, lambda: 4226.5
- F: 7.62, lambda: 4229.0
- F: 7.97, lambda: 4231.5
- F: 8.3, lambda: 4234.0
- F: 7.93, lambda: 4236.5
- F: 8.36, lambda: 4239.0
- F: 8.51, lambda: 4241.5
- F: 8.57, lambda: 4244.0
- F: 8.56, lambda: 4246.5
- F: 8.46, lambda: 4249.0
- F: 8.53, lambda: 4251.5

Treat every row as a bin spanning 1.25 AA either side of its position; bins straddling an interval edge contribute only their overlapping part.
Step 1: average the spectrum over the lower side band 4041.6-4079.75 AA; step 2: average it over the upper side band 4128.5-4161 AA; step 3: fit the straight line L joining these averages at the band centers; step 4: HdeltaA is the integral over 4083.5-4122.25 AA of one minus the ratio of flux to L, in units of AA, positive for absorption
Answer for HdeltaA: 1.4 AA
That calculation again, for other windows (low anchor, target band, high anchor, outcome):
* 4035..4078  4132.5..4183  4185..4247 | 1.6 AA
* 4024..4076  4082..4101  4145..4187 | 0.7 AA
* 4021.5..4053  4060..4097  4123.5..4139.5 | 1.5 AA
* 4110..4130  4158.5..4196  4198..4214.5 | 0.8 AA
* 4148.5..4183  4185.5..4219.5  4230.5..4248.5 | -2.0 AA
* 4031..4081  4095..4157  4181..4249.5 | 2.7 AA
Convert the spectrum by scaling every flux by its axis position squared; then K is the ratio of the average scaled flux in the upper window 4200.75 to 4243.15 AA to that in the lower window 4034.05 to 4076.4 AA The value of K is 1.10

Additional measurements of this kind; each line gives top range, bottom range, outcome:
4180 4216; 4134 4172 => 1.07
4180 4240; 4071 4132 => 1.12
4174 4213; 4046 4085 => 1.09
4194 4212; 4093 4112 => 1.21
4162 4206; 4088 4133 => 1.08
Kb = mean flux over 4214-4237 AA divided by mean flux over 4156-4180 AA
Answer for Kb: 1.1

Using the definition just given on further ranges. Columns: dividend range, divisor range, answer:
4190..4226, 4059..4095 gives 1.05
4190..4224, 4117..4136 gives 1.06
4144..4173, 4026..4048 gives 0.95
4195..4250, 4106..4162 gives 1.03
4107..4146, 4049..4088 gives 1.00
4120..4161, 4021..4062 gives 0.97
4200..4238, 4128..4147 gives 1.01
